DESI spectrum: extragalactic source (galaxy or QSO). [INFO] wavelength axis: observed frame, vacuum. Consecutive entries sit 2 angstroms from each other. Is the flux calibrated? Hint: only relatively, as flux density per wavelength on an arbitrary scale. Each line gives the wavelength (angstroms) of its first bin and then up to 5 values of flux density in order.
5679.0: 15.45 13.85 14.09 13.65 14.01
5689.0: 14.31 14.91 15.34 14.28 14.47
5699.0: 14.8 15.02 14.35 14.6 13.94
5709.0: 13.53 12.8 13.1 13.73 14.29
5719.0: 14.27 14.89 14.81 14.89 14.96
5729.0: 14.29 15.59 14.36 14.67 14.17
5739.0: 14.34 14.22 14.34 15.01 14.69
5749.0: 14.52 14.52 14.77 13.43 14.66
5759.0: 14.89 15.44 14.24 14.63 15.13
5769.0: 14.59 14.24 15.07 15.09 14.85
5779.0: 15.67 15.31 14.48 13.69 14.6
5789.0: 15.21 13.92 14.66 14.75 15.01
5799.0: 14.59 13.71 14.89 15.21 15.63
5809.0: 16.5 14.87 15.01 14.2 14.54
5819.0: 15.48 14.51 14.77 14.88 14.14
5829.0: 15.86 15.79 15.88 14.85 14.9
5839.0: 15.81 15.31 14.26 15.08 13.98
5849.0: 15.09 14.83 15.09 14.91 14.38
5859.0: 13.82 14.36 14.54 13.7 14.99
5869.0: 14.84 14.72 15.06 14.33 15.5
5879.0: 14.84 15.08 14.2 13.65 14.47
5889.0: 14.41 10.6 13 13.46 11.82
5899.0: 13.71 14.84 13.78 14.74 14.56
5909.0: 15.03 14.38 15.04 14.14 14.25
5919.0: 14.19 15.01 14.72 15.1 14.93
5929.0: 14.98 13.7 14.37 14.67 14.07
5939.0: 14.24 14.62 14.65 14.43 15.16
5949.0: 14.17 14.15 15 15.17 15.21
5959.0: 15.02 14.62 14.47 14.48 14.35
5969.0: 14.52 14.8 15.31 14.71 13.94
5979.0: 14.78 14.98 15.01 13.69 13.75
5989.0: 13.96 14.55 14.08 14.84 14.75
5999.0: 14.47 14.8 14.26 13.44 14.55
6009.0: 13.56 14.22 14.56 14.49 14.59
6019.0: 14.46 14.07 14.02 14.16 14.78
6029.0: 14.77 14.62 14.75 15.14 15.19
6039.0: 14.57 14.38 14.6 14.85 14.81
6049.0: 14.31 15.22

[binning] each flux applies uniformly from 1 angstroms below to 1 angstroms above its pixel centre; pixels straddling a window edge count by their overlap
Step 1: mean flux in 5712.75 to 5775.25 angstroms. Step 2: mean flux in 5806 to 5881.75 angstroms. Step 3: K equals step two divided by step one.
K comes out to 1.02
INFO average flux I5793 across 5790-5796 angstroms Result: 14.4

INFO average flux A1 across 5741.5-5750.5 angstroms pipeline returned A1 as 14.6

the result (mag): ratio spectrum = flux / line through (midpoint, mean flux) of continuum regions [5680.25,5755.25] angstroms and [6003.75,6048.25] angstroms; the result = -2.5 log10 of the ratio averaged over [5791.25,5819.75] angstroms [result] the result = -0.037 mag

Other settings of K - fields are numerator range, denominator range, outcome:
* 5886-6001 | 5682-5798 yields 0.99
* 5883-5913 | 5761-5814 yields 0.93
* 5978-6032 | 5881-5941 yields 1.02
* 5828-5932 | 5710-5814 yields 0.99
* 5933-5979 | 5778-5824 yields 0.99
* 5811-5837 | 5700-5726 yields 1.06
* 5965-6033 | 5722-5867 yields 0.98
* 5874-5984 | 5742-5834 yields 0.97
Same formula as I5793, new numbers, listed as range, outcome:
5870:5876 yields 14.7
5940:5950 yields 14.6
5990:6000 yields 14.5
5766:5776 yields 14.8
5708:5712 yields 13.2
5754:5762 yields 14.6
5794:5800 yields 14.8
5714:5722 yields 14.3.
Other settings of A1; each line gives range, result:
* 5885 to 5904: 13.4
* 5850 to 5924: 14.3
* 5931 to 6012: 14.5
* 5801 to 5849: 15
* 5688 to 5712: 14.4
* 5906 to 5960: 14.6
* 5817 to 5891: 14.7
